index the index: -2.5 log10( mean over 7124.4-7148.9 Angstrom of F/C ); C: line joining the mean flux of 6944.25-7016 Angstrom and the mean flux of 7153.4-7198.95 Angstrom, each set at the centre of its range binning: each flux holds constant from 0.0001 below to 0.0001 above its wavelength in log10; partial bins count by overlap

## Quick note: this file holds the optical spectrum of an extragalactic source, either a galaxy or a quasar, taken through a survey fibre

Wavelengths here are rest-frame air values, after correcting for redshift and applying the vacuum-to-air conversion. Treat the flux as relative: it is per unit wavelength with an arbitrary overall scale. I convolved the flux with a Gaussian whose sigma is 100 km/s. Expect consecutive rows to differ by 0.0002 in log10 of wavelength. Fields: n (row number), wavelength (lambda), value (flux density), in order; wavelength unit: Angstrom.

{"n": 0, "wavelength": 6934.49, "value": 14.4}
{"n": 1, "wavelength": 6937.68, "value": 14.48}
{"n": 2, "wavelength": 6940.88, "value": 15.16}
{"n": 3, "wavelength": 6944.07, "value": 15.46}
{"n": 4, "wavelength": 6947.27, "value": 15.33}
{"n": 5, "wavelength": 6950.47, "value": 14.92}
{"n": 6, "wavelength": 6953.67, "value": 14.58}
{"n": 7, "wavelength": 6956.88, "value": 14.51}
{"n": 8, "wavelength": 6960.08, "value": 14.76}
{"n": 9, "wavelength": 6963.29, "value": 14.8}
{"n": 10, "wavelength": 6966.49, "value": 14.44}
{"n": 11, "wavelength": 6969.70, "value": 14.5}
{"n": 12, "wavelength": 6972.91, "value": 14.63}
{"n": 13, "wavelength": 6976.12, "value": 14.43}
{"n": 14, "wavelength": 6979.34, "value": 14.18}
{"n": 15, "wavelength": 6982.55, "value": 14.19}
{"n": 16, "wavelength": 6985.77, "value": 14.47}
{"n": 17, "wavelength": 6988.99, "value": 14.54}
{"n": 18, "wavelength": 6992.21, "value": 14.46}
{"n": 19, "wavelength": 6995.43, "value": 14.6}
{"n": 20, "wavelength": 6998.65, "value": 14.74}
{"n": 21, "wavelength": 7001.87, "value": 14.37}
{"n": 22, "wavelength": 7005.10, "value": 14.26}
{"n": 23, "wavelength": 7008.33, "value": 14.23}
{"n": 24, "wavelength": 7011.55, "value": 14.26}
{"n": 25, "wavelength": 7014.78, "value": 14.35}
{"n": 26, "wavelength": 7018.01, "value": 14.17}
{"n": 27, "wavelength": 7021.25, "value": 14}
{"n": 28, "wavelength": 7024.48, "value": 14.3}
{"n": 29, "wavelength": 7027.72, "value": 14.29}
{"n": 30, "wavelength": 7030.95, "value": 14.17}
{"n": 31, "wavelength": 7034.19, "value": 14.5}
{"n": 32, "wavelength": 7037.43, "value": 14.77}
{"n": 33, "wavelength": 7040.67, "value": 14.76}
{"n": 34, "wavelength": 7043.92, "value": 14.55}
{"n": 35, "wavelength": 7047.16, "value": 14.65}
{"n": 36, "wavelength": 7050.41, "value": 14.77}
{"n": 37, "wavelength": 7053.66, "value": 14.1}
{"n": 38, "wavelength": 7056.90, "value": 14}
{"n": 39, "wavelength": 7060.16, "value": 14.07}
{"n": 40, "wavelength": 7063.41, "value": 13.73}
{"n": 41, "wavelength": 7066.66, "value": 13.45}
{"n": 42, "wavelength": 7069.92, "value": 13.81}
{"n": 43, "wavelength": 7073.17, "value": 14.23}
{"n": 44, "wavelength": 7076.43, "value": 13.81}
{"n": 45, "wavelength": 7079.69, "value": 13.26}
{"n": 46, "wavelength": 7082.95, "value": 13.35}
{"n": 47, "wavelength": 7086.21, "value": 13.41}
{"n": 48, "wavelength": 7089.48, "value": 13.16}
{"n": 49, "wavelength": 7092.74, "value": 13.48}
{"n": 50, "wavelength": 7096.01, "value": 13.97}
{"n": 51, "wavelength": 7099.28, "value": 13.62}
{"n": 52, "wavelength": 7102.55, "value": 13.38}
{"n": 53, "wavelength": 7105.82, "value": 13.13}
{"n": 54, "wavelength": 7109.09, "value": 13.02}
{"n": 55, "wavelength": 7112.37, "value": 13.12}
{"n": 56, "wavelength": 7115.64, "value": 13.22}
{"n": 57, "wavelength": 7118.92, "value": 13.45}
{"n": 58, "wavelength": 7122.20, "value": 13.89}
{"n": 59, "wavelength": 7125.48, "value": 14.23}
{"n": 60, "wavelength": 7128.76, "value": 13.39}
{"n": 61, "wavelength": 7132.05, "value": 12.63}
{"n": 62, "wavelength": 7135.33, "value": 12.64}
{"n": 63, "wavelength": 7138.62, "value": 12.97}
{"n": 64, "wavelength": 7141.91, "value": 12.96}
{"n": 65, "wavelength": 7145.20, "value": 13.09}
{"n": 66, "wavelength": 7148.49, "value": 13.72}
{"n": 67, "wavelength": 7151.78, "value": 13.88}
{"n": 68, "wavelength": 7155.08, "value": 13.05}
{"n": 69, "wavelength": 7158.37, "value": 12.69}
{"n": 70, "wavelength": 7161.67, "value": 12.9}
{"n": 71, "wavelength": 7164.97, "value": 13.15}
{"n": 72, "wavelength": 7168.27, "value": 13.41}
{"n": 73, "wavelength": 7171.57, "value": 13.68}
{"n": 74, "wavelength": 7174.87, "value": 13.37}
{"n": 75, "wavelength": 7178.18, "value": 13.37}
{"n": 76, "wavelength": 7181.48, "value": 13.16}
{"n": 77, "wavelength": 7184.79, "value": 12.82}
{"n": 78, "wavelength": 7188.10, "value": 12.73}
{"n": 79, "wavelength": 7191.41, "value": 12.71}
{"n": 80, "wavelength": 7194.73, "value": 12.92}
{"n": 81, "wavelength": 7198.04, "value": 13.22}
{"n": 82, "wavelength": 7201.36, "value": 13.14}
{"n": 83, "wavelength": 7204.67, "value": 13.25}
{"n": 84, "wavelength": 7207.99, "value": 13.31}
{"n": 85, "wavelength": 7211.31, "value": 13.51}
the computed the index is 0.02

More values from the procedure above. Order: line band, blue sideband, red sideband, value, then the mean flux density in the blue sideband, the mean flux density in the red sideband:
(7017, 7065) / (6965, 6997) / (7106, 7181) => -0.02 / 14.4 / 13.3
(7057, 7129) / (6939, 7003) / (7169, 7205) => 0.02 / 14.7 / 13.1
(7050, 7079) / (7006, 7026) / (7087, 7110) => -0.02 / 14.2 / 13.4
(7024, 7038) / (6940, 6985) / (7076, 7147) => -0.02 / 14.7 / 13.3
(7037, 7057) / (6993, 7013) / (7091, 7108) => -0.04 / 14.4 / 13.5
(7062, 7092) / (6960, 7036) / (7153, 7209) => 0.02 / 14.4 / 13.1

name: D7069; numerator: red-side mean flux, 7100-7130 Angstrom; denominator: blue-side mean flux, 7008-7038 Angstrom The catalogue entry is 0.9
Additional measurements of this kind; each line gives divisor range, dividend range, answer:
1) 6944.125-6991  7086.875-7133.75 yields 0.92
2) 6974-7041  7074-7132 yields 0.94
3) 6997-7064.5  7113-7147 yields 0.92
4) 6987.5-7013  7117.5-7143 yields 0.92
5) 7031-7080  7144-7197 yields 0.93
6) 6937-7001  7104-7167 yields 0.90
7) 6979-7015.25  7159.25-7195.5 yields 0.91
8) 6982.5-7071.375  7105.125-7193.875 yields 0.92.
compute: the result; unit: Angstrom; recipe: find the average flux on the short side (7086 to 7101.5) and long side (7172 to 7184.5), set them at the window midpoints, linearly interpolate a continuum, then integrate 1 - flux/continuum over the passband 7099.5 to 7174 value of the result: 0.8 Angstrom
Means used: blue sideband 13.5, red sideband 13.3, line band 13.3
